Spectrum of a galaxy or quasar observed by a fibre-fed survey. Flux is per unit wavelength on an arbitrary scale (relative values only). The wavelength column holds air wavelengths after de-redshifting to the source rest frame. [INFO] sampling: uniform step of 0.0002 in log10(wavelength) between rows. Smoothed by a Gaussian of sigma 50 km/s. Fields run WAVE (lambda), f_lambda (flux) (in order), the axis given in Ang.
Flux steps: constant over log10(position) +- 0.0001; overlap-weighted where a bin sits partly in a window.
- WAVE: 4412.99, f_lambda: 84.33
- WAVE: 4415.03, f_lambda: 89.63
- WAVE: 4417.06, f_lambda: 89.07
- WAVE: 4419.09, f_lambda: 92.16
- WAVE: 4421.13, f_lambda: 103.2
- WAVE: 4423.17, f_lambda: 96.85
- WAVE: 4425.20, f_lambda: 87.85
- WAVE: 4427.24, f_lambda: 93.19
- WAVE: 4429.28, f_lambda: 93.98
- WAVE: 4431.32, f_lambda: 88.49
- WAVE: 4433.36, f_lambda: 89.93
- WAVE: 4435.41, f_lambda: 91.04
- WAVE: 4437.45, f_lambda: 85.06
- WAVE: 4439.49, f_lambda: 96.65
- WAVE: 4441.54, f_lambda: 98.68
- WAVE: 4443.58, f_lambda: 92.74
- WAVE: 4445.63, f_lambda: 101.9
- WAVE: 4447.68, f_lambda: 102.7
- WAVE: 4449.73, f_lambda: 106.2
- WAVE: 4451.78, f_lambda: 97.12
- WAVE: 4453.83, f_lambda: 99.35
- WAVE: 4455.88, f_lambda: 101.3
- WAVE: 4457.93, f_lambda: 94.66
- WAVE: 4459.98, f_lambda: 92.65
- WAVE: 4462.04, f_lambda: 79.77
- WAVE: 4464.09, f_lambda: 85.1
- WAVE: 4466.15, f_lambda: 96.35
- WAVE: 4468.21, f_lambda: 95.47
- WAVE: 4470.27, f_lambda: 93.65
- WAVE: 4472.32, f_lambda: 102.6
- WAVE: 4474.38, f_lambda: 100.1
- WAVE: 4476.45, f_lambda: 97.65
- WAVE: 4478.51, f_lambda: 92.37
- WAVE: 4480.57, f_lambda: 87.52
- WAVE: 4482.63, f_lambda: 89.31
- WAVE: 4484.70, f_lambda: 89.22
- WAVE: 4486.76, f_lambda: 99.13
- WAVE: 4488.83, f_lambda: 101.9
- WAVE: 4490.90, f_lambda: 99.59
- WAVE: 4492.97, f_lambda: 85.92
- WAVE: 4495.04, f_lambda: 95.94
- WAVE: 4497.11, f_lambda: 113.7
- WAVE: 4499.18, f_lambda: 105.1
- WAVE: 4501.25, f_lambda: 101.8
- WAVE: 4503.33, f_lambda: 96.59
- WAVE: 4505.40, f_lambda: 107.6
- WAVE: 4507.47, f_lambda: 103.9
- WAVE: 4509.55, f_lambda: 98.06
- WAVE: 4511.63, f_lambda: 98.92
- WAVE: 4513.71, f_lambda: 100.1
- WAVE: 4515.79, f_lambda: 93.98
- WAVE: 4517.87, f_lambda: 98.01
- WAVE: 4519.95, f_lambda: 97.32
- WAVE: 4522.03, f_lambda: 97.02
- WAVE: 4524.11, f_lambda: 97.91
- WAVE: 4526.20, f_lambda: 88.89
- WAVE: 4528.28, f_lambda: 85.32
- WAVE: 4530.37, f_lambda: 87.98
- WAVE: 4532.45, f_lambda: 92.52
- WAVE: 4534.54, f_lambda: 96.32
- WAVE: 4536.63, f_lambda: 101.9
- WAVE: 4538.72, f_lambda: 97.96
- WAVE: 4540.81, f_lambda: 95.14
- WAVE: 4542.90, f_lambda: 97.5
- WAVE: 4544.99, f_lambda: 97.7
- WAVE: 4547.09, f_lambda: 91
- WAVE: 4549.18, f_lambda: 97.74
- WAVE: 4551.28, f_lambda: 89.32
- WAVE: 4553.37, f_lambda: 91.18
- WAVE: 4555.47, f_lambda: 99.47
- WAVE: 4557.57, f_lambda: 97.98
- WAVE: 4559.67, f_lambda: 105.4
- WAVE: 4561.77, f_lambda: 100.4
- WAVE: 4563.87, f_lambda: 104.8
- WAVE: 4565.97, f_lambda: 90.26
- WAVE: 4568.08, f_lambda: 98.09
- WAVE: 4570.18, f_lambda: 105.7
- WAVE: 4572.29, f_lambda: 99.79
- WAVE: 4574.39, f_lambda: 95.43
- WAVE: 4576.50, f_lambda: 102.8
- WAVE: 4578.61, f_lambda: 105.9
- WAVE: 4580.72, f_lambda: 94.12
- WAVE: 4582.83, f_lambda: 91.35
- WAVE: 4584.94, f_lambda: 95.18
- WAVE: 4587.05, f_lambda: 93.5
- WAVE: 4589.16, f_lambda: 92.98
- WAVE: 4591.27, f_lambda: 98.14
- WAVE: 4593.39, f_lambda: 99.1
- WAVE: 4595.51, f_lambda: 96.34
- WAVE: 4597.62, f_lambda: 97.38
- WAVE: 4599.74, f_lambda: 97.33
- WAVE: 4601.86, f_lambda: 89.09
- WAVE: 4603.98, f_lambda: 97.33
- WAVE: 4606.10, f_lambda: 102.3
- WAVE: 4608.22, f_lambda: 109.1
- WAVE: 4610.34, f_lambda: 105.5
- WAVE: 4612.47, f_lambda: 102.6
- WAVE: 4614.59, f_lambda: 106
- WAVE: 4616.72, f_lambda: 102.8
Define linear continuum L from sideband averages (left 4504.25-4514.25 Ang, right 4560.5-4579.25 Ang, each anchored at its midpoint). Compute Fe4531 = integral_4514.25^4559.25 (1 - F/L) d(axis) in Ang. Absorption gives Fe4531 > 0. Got 2.7 Ang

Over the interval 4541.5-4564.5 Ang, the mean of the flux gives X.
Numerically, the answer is 97.3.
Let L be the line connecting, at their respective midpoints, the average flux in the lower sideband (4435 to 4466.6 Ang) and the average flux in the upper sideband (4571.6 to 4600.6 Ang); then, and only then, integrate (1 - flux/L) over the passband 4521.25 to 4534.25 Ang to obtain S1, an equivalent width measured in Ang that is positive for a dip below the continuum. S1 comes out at 0.6 Ang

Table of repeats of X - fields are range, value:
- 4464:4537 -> 96.6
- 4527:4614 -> 97.3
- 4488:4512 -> 101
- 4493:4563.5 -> 97.5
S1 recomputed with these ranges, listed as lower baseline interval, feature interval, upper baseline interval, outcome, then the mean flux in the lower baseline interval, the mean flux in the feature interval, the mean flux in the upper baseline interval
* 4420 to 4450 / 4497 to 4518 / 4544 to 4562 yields -1.17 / 94.9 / 101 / 96.5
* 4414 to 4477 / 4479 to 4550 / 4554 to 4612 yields -0.02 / 94.6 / 96.7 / 98.7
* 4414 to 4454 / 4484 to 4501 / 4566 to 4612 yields -0.55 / 94.7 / 99.2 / 98.3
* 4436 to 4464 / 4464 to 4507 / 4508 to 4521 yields -0.19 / 95.6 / 97.3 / 97.9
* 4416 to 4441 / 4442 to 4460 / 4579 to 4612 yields -1.16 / 92.4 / 99.1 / 97.5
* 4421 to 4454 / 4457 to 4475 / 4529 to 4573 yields 0.47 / 95.3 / 93.2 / 96.9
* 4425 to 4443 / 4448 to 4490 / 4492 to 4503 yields 0.55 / 91.8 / 95.2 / 100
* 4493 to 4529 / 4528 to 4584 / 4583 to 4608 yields 0.31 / 98.6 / 96.9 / 96.5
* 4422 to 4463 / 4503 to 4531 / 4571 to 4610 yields -0.14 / 94.6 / 96.7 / 97.8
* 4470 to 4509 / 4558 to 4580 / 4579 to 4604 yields -1.07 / 98.2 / 101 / 95.4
